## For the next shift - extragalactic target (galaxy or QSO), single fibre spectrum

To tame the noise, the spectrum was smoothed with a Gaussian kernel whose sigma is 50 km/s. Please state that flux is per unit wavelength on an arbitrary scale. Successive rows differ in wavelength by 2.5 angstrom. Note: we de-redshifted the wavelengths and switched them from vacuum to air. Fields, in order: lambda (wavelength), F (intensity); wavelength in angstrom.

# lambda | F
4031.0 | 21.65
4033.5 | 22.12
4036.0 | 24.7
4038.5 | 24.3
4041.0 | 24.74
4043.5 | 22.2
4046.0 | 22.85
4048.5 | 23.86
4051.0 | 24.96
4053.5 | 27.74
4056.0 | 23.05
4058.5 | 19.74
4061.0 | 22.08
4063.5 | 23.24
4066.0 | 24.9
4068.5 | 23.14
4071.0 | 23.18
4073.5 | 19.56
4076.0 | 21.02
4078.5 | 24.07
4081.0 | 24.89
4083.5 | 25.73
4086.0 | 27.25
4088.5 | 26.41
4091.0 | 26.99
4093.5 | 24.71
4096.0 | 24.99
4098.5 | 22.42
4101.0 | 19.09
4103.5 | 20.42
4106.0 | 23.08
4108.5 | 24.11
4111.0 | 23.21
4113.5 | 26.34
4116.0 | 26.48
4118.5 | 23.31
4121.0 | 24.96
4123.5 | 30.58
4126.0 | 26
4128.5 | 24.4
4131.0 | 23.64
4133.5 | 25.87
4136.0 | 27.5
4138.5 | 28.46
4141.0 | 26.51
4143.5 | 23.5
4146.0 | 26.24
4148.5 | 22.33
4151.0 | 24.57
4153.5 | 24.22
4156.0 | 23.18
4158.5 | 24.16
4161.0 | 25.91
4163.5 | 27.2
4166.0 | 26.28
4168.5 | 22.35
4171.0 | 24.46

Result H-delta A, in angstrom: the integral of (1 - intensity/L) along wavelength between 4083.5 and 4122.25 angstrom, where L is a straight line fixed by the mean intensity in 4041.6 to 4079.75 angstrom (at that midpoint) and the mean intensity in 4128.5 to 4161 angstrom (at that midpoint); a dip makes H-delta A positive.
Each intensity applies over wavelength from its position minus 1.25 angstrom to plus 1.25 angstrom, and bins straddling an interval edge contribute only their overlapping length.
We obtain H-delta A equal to -0.41 angstrom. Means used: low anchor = 23.1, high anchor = 25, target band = 24.3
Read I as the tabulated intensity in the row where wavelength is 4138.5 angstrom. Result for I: 28.46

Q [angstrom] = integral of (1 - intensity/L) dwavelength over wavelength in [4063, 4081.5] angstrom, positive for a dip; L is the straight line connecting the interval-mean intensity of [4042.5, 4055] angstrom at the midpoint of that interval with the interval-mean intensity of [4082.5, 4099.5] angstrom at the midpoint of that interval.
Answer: 1.55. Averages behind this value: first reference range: 24.3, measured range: 22.9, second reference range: 25.5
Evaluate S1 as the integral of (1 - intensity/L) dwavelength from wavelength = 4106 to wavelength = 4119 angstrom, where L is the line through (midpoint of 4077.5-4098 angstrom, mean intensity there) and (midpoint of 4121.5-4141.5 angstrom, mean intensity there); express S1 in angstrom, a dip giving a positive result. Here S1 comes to 0.75 angstrom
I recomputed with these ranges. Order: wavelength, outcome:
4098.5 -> 22.42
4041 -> 24.74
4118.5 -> 23.31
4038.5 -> 24.3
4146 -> 26.24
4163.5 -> 27.2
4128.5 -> 24.4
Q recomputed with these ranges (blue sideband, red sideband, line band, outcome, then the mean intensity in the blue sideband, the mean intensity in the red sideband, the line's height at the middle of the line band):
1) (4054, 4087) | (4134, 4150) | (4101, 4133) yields 0.5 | 23.3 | 25.7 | 24.9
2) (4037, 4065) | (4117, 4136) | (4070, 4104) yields 1.2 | 23.5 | 25.7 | 24.6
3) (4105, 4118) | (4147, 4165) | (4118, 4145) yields -1.5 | 24.6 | 24.6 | 24.6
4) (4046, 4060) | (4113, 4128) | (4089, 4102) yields 0.7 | 23.7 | 26.2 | 25.3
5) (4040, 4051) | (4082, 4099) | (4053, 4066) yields 0.6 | 23.6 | 25.6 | 24.2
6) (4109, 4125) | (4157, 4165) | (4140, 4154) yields 0.6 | 25.7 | 25.7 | 25.7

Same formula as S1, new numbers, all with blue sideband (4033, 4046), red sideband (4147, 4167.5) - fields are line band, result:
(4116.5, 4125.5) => -0.7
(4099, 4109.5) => 1.1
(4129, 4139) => -0.6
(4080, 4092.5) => -1.1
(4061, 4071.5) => 0.2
